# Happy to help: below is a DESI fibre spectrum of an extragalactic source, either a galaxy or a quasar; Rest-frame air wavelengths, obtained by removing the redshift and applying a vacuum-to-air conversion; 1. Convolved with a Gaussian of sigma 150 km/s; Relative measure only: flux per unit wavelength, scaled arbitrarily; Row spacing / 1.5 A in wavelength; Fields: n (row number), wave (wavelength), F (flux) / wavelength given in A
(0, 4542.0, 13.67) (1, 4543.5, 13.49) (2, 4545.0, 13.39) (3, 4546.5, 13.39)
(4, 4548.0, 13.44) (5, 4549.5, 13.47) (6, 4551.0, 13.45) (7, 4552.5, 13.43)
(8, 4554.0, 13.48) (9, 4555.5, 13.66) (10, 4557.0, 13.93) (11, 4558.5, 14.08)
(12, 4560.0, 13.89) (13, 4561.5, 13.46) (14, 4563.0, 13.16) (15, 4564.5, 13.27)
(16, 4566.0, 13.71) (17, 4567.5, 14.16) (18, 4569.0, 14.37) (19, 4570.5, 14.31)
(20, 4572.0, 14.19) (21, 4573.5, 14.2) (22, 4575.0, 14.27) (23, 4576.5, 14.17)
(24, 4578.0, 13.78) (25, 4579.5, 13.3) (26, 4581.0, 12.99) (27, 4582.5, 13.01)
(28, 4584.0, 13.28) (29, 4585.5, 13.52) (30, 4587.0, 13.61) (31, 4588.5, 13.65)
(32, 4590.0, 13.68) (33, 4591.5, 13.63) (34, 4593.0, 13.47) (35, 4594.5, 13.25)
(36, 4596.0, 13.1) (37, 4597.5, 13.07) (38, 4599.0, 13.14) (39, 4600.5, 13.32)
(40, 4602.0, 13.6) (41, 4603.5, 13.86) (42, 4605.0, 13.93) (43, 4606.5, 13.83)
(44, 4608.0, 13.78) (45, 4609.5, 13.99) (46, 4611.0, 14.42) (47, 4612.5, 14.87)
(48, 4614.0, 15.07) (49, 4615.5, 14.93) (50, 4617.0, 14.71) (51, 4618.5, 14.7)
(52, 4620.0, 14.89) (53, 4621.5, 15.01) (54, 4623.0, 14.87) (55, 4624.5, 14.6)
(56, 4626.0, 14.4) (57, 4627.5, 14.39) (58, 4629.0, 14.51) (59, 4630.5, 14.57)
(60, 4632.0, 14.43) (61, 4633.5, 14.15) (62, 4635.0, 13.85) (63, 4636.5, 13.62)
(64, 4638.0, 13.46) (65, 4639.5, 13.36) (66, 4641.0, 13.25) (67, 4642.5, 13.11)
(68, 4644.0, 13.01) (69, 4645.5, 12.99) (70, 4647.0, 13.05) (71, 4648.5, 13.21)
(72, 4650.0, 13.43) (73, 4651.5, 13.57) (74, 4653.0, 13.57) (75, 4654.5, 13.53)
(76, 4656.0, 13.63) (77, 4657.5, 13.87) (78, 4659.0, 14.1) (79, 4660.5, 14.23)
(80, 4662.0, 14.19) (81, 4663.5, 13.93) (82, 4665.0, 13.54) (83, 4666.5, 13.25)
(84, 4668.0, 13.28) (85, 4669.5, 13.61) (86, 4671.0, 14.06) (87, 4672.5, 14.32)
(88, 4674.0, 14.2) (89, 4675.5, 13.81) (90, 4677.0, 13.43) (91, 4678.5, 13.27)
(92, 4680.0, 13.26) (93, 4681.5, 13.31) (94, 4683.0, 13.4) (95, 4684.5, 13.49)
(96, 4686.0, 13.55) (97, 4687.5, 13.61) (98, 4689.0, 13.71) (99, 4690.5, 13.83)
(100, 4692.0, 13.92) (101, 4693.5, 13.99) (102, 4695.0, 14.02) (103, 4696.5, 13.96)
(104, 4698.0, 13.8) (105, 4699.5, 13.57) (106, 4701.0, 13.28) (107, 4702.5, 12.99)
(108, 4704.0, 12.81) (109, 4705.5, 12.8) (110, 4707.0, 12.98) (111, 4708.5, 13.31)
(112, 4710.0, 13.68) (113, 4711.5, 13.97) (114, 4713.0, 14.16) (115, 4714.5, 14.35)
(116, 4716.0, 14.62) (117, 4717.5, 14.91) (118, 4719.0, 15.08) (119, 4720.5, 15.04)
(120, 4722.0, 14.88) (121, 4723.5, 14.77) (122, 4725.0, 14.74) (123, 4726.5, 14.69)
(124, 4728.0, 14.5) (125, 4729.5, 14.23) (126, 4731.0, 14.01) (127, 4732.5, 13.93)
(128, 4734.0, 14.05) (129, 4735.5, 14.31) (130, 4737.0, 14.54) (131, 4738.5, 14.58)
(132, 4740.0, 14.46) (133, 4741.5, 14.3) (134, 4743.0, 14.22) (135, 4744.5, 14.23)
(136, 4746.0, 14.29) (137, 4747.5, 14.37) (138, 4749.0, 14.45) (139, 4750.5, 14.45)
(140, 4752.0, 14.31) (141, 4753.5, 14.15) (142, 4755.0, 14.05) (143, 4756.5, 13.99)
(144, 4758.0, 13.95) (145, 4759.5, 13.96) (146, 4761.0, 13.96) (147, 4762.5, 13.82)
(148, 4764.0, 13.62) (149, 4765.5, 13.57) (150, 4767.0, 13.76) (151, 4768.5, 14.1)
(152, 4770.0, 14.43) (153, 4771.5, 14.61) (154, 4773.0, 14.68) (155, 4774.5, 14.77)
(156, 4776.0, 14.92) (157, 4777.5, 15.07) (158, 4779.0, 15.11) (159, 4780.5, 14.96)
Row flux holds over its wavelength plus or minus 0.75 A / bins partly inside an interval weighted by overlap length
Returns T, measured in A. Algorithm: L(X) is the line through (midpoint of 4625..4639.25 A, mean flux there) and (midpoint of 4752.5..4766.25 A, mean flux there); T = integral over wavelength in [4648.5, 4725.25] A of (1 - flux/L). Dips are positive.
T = 1.3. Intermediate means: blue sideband 14.1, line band 13.8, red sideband 13.9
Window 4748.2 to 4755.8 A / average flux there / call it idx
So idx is 14.3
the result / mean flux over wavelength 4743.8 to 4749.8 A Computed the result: 14.3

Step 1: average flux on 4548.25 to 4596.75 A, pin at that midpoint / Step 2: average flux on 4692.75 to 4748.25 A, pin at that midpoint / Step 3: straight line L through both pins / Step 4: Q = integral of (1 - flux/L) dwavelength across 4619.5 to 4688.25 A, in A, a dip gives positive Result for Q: 0.6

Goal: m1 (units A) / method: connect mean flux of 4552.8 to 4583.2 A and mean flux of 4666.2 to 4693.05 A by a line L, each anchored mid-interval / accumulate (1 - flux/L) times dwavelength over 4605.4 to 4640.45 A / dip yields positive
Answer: -1.7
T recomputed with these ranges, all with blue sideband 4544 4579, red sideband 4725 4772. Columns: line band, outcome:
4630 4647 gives 0.44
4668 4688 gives 0.58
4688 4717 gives 0.84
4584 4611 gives 0.54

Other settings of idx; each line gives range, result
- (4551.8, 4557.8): 13.6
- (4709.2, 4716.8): 14.2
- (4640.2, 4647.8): 13.1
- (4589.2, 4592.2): 13.7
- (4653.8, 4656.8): 13.6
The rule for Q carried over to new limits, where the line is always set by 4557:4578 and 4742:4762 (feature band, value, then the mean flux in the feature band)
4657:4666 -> 0.1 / 14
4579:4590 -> 0.5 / 13.4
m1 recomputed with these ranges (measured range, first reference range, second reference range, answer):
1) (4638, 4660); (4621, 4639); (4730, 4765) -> 1.3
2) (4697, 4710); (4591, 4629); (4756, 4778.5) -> 0.9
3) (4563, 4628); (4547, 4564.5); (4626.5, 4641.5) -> -0.8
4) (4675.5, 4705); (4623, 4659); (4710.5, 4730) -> 1.5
